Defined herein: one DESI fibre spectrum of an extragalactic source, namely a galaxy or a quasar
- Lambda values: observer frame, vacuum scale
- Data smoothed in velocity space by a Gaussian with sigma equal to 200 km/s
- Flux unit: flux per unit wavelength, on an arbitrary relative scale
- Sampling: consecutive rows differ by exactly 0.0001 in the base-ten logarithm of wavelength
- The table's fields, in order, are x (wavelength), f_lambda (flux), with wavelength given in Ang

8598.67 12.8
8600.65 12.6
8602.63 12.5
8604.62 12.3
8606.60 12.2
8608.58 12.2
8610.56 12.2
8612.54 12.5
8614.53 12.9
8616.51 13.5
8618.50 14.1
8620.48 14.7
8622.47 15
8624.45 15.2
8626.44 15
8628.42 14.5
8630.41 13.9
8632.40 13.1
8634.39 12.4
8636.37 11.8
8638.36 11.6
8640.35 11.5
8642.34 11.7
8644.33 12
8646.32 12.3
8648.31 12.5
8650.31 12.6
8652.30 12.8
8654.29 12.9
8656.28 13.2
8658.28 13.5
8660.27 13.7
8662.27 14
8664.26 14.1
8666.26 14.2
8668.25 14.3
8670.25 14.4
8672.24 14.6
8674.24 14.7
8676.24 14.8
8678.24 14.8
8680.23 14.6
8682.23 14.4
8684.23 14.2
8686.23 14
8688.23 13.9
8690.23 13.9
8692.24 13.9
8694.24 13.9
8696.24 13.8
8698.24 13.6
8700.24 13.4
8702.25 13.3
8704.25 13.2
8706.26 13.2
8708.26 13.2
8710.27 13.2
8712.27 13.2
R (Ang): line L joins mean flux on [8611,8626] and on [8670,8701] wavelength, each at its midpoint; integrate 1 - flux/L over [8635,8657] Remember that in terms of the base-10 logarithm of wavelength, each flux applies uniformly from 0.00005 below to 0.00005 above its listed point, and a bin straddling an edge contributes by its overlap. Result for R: 2.8 Ang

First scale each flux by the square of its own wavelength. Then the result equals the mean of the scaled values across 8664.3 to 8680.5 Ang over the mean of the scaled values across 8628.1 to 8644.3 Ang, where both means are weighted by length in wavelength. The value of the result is 1.18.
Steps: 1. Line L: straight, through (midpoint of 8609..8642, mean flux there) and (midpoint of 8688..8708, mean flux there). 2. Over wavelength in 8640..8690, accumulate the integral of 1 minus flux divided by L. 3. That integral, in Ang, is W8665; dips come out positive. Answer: -0.6 Ang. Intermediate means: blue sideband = 13.3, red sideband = 13.6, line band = 13.6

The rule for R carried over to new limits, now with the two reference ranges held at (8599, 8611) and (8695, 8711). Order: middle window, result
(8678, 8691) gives -1.04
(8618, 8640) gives -1.88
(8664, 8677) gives -1.41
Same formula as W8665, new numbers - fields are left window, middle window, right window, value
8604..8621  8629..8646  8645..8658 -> 0.7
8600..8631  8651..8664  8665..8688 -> 0.7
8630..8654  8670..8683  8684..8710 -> -1.5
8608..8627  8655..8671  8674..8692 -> 0.3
